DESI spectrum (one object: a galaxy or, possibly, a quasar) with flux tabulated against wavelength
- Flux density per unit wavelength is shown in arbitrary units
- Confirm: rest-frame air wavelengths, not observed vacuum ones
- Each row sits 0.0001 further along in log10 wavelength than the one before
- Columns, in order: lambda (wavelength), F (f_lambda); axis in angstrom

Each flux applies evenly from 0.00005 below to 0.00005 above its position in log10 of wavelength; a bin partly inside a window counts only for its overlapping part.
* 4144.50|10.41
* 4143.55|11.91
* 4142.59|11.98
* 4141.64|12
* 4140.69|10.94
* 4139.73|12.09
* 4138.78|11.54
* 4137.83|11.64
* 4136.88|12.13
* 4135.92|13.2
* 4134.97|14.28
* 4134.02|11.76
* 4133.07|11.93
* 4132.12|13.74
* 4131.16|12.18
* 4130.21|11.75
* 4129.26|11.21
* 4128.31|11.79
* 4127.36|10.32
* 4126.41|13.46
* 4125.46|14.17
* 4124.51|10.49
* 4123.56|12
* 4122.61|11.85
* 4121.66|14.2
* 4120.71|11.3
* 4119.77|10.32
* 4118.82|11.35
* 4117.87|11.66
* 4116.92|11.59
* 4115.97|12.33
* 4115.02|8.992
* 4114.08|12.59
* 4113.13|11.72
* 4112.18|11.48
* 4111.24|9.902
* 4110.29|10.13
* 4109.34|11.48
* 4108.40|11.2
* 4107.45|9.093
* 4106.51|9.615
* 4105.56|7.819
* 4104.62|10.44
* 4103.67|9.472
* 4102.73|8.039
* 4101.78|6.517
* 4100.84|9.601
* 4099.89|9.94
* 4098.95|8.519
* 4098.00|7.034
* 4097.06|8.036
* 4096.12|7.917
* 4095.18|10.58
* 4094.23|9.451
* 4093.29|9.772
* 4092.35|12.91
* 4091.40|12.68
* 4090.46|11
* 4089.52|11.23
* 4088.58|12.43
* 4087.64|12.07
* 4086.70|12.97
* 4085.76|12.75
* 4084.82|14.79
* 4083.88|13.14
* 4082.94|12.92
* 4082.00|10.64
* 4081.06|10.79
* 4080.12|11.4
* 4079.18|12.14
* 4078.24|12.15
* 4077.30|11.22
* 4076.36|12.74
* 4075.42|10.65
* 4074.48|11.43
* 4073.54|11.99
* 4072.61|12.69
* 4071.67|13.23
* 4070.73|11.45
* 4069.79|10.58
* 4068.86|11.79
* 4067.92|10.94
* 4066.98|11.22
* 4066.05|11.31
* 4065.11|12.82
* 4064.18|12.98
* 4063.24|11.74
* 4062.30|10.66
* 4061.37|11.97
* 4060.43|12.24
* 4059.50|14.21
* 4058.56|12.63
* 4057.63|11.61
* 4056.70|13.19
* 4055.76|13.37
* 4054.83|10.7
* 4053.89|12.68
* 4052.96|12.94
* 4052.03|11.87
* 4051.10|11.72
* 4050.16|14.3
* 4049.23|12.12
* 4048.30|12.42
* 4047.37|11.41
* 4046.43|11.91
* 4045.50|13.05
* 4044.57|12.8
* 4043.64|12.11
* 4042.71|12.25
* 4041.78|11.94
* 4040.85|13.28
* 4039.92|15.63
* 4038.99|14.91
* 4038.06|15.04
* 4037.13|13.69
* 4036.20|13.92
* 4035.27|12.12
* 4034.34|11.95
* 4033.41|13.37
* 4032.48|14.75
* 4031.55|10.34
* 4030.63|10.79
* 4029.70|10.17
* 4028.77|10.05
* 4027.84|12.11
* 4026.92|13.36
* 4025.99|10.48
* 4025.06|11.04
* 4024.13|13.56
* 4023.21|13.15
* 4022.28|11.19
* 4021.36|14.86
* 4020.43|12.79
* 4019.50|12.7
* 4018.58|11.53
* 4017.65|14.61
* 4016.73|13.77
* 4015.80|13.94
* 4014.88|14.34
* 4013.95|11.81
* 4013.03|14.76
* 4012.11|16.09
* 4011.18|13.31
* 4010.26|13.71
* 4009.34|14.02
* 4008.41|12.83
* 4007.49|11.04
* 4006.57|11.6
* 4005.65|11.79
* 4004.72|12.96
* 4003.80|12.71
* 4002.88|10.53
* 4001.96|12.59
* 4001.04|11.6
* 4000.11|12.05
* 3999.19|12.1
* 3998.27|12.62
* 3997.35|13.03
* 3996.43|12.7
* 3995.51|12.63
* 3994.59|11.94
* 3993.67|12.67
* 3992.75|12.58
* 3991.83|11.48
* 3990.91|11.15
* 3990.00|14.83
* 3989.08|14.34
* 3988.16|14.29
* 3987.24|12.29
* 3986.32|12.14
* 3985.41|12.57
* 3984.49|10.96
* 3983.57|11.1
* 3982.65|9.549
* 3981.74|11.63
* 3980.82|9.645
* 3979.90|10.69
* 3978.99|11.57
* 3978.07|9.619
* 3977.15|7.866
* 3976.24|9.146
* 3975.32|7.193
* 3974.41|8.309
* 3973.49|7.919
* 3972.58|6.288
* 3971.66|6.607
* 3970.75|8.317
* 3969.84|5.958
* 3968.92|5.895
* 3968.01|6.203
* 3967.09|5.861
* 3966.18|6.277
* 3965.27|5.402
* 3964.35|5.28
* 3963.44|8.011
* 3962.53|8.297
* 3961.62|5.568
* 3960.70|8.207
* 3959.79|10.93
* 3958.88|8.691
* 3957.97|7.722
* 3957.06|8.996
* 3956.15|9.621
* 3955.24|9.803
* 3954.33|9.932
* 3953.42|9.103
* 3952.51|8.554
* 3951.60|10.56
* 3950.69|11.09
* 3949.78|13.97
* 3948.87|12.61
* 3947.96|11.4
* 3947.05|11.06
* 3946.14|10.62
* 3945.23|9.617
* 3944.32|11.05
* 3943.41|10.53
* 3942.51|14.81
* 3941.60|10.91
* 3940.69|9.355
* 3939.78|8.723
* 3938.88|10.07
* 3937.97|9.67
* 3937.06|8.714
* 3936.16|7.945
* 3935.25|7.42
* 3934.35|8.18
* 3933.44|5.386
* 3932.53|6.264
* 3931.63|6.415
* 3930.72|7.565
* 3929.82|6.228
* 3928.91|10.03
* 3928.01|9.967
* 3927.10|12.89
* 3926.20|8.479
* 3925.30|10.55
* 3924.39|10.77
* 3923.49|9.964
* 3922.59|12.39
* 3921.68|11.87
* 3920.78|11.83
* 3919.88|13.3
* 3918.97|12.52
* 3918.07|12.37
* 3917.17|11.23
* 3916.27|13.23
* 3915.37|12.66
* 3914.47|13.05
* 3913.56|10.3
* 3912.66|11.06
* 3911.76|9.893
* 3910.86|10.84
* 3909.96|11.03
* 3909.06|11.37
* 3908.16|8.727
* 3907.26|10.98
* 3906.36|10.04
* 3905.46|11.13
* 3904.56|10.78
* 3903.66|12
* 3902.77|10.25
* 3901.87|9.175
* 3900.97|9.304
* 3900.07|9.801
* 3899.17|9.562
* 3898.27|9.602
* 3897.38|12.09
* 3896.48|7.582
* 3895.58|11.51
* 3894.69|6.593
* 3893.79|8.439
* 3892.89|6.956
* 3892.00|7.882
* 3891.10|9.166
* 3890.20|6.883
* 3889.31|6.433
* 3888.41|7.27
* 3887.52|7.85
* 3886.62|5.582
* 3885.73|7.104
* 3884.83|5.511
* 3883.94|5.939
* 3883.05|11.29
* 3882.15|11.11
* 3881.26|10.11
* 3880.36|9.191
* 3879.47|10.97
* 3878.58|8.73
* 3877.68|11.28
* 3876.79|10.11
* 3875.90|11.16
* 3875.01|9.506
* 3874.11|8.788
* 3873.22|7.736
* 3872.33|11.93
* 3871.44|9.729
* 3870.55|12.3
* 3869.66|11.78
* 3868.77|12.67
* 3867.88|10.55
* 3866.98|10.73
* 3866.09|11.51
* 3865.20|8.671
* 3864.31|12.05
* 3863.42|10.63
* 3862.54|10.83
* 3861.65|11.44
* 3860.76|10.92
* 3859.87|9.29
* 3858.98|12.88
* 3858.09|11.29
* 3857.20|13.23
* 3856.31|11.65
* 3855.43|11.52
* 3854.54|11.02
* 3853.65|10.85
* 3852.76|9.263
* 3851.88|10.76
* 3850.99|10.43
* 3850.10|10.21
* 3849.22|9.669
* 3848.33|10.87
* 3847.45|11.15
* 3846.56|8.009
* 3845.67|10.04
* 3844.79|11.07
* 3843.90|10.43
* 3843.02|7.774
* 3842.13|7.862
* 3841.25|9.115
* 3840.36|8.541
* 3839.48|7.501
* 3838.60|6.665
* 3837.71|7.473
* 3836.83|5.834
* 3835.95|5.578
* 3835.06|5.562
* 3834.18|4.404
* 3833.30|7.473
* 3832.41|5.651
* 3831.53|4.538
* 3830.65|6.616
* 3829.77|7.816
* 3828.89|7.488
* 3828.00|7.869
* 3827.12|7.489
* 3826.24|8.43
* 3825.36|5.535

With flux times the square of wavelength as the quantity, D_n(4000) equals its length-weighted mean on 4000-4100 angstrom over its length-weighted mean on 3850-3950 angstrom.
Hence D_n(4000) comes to 1.3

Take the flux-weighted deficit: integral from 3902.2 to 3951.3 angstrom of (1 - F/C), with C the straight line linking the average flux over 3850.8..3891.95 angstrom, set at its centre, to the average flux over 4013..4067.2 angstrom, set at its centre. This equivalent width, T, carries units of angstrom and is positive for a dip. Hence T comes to 1.6 angstrom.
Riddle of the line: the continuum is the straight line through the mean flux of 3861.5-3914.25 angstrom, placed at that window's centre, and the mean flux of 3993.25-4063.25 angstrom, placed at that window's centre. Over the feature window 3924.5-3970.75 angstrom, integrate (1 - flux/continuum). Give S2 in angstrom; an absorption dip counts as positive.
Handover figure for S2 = 8.5 angstrom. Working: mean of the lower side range 9.72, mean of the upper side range 12.6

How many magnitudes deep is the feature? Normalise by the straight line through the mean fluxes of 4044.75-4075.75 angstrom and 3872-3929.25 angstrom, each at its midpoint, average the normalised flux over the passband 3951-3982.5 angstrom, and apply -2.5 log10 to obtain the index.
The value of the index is 0.30 mag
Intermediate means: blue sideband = 9.96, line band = 8.25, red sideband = 12.1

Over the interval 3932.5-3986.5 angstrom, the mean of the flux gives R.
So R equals 9.1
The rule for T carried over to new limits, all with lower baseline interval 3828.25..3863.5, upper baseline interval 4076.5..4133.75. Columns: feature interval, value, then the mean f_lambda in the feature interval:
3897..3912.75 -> -1.5 angstrom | 10.4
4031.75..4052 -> -4.6 angstrom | 13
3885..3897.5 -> 2.2 angstrom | 7.79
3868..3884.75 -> -1.5 angstrom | 10.1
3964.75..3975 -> 3.5 angstrom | 6.64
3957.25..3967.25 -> 2.6 angstrom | 7.39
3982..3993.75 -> -2.4 angstrom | 12.3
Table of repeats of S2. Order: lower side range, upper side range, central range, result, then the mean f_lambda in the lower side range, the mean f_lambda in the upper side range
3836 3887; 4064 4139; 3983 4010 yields -4.3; 9.87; 11.3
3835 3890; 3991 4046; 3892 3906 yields 1.0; 9.64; 12.7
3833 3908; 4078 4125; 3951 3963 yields 1.3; 9.51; 10.8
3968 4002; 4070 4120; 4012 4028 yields -3.5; 10.7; 10.9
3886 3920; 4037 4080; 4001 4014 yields -1.4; 9.92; 12.4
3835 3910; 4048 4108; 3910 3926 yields -2.5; 9.63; 11.3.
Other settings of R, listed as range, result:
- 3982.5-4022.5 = 12.7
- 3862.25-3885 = 10.2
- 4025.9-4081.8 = 12.3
